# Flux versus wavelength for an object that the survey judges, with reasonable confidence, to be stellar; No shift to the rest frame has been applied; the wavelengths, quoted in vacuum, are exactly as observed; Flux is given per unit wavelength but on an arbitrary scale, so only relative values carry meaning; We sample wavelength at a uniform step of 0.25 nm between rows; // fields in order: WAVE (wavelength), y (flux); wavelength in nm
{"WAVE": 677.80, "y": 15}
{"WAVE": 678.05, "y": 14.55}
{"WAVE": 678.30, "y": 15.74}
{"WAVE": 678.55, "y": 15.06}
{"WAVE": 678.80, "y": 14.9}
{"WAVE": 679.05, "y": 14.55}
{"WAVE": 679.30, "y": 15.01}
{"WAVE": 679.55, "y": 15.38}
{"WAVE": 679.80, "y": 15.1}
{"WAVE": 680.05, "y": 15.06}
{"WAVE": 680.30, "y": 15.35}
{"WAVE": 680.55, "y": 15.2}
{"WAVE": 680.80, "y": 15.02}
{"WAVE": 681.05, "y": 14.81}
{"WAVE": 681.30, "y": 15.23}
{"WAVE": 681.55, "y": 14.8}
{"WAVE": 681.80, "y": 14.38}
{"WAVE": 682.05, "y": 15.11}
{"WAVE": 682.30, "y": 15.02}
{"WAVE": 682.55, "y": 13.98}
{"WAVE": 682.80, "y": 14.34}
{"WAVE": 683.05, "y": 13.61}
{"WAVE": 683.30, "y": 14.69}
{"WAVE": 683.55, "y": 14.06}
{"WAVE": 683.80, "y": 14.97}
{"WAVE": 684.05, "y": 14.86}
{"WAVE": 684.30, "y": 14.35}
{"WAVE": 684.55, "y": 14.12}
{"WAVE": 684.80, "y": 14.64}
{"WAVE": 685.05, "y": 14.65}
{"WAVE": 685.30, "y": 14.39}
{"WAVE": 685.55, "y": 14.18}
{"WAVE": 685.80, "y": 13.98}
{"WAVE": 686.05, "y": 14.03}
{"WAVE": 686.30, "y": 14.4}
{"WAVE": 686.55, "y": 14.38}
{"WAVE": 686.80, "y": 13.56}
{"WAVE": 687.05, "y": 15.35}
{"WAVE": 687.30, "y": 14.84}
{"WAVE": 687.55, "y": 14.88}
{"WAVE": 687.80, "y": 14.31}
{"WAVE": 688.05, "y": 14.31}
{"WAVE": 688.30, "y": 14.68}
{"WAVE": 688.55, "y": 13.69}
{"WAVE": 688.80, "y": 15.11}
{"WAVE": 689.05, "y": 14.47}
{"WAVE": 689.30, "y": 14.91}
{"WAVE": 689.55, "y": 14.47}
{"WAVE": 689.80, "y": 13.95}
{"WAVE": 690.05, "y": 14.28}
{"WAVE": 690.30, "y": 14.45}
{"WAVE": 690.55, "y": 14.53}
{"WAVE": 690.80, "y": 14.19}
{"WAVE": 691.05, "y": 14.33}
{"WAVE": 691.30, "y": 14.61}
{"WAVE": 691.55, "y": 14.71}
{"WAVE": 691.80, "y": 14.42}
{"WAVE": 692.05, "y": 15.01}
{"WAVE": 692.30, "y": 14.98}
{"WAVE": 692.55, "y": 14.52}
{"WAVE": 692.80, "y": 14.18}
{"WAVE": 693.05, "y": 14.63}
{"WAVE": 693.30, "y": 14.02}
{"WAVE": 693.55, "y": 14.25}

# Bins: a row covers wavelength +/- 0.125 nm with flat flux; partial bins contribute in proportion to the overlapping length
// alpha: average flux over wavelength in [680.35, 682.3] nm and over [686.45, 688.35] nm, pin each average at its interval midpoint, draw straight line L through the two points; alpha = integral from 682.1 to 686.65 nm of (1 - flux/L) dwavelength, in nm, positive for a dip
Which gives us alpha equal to 0.112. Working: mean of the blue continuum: 15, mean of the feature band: 14.4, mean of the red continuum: 14.5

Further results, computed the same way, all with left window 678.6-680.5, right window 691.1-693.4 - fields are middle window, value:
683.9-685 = 0.03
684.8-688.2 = 0.09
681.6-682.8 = 0.03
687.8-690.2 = 0.04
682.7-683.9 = 0.05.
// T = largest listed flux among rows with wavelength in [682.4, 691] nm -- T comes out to 15.35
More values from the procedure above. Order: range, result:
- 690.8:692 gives 14.71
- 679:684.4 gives 15.38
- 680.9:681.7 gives 15.23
